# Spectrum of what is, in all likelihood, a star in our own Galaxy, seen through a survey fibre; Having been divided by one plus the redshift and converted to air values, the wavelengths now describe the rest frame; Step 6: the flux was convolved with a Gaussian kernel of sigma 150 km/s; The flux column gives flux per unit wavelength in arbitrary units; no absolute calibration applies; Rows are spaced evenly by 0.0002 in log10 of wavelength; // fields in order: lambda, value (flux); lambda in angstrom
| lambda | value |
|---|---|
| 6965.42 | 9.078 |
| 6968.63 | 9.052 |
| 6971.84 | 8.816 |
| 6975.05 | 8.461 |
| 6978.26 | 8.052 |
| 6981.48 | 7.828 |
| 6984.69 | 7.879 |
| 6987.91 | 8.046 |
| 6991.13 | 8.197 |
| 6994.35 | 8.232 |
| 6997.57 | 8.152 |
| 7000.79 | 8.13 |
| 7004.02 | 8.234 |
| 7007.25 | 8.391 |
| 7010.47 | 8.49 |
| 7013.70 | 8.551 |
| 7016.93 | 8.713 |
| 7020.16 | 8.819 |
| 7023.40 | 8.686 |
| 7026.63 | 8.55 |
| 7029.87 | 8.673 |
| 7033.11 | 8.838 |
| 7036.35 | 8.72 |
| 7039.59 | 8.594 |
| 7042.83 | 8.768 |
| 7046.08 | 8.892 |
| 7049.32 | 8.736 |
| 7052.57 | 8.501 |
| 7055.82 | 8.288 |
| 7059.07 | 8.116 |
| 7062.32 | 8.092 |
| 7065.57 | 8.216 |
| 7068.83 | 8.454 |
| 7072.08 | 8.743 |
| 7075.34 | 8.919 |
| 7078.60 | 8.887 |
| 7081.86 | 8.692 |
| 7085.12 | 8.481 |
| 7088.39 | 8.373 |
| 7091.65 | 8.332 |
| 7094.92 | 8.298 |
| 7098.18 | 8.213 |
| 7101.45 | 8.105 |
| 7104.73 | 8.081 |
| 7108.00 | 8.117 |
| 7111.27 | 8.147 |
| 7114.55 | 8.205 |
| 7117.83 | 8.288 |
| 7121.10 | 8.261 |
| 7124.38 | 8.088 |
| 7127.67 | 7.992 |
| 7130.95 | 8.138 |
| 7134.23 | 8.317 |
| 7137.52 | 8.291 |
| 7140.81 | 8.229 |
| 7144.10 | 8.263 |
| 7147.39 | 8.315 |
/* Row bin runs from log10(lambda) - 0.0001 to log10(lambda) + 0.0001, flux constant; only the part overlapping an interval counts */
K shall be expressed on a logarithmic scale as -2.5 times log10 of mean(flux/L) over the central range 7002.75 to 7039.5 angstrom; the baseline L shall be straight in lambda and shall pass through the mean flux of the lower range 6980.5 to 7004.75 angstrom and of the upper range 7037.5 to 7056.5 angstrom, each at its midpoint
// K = -0.03 mag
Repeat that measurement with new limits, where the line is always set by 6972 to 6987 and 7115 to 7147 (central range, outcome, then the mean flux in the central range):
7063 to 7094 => -0.05 mag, 8.55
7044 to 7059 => -0.05 mag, 8.56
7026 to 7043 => -0.07 mag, 8.69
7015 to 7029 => -0.07 mag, 8.69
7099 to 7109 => 0.01 mag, 8.1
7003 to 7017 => -0.04 mag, 8.46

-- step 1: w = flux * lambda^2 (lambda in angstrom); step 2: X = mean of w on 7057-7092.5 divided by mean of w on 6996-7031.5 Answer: 1.02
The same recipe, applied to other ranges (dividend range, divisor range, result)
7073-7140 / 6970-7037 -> 1.02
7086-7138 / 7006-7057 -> 0.97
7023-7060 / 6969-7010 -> 1.06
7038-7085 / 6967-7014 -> 1.05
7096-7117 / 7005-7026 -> 0.97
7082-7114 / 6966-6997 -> 1.03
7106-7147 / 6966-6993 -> 1.03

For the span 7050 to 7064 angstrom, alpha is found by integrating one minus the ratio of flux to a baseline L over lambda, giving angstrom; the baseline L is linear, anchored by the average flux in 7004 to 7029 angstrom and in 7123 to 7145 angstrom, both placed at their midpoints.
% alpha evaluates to 0.3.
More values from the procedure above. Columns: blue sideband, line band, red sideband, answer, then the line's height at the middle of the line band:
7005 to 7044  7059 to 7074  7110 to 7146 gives 0.2 angstrom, 8.46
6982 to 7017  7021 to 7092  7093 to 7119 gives -3.2 angstrom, 8.21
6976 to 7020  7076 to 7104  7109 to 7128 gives -0.8 angstrom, 8.19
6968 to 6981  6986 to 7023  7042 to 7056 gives 0.8 angstrom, 8.56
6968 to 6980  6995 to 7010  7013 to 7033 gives 0.7 angstrom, 8.63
